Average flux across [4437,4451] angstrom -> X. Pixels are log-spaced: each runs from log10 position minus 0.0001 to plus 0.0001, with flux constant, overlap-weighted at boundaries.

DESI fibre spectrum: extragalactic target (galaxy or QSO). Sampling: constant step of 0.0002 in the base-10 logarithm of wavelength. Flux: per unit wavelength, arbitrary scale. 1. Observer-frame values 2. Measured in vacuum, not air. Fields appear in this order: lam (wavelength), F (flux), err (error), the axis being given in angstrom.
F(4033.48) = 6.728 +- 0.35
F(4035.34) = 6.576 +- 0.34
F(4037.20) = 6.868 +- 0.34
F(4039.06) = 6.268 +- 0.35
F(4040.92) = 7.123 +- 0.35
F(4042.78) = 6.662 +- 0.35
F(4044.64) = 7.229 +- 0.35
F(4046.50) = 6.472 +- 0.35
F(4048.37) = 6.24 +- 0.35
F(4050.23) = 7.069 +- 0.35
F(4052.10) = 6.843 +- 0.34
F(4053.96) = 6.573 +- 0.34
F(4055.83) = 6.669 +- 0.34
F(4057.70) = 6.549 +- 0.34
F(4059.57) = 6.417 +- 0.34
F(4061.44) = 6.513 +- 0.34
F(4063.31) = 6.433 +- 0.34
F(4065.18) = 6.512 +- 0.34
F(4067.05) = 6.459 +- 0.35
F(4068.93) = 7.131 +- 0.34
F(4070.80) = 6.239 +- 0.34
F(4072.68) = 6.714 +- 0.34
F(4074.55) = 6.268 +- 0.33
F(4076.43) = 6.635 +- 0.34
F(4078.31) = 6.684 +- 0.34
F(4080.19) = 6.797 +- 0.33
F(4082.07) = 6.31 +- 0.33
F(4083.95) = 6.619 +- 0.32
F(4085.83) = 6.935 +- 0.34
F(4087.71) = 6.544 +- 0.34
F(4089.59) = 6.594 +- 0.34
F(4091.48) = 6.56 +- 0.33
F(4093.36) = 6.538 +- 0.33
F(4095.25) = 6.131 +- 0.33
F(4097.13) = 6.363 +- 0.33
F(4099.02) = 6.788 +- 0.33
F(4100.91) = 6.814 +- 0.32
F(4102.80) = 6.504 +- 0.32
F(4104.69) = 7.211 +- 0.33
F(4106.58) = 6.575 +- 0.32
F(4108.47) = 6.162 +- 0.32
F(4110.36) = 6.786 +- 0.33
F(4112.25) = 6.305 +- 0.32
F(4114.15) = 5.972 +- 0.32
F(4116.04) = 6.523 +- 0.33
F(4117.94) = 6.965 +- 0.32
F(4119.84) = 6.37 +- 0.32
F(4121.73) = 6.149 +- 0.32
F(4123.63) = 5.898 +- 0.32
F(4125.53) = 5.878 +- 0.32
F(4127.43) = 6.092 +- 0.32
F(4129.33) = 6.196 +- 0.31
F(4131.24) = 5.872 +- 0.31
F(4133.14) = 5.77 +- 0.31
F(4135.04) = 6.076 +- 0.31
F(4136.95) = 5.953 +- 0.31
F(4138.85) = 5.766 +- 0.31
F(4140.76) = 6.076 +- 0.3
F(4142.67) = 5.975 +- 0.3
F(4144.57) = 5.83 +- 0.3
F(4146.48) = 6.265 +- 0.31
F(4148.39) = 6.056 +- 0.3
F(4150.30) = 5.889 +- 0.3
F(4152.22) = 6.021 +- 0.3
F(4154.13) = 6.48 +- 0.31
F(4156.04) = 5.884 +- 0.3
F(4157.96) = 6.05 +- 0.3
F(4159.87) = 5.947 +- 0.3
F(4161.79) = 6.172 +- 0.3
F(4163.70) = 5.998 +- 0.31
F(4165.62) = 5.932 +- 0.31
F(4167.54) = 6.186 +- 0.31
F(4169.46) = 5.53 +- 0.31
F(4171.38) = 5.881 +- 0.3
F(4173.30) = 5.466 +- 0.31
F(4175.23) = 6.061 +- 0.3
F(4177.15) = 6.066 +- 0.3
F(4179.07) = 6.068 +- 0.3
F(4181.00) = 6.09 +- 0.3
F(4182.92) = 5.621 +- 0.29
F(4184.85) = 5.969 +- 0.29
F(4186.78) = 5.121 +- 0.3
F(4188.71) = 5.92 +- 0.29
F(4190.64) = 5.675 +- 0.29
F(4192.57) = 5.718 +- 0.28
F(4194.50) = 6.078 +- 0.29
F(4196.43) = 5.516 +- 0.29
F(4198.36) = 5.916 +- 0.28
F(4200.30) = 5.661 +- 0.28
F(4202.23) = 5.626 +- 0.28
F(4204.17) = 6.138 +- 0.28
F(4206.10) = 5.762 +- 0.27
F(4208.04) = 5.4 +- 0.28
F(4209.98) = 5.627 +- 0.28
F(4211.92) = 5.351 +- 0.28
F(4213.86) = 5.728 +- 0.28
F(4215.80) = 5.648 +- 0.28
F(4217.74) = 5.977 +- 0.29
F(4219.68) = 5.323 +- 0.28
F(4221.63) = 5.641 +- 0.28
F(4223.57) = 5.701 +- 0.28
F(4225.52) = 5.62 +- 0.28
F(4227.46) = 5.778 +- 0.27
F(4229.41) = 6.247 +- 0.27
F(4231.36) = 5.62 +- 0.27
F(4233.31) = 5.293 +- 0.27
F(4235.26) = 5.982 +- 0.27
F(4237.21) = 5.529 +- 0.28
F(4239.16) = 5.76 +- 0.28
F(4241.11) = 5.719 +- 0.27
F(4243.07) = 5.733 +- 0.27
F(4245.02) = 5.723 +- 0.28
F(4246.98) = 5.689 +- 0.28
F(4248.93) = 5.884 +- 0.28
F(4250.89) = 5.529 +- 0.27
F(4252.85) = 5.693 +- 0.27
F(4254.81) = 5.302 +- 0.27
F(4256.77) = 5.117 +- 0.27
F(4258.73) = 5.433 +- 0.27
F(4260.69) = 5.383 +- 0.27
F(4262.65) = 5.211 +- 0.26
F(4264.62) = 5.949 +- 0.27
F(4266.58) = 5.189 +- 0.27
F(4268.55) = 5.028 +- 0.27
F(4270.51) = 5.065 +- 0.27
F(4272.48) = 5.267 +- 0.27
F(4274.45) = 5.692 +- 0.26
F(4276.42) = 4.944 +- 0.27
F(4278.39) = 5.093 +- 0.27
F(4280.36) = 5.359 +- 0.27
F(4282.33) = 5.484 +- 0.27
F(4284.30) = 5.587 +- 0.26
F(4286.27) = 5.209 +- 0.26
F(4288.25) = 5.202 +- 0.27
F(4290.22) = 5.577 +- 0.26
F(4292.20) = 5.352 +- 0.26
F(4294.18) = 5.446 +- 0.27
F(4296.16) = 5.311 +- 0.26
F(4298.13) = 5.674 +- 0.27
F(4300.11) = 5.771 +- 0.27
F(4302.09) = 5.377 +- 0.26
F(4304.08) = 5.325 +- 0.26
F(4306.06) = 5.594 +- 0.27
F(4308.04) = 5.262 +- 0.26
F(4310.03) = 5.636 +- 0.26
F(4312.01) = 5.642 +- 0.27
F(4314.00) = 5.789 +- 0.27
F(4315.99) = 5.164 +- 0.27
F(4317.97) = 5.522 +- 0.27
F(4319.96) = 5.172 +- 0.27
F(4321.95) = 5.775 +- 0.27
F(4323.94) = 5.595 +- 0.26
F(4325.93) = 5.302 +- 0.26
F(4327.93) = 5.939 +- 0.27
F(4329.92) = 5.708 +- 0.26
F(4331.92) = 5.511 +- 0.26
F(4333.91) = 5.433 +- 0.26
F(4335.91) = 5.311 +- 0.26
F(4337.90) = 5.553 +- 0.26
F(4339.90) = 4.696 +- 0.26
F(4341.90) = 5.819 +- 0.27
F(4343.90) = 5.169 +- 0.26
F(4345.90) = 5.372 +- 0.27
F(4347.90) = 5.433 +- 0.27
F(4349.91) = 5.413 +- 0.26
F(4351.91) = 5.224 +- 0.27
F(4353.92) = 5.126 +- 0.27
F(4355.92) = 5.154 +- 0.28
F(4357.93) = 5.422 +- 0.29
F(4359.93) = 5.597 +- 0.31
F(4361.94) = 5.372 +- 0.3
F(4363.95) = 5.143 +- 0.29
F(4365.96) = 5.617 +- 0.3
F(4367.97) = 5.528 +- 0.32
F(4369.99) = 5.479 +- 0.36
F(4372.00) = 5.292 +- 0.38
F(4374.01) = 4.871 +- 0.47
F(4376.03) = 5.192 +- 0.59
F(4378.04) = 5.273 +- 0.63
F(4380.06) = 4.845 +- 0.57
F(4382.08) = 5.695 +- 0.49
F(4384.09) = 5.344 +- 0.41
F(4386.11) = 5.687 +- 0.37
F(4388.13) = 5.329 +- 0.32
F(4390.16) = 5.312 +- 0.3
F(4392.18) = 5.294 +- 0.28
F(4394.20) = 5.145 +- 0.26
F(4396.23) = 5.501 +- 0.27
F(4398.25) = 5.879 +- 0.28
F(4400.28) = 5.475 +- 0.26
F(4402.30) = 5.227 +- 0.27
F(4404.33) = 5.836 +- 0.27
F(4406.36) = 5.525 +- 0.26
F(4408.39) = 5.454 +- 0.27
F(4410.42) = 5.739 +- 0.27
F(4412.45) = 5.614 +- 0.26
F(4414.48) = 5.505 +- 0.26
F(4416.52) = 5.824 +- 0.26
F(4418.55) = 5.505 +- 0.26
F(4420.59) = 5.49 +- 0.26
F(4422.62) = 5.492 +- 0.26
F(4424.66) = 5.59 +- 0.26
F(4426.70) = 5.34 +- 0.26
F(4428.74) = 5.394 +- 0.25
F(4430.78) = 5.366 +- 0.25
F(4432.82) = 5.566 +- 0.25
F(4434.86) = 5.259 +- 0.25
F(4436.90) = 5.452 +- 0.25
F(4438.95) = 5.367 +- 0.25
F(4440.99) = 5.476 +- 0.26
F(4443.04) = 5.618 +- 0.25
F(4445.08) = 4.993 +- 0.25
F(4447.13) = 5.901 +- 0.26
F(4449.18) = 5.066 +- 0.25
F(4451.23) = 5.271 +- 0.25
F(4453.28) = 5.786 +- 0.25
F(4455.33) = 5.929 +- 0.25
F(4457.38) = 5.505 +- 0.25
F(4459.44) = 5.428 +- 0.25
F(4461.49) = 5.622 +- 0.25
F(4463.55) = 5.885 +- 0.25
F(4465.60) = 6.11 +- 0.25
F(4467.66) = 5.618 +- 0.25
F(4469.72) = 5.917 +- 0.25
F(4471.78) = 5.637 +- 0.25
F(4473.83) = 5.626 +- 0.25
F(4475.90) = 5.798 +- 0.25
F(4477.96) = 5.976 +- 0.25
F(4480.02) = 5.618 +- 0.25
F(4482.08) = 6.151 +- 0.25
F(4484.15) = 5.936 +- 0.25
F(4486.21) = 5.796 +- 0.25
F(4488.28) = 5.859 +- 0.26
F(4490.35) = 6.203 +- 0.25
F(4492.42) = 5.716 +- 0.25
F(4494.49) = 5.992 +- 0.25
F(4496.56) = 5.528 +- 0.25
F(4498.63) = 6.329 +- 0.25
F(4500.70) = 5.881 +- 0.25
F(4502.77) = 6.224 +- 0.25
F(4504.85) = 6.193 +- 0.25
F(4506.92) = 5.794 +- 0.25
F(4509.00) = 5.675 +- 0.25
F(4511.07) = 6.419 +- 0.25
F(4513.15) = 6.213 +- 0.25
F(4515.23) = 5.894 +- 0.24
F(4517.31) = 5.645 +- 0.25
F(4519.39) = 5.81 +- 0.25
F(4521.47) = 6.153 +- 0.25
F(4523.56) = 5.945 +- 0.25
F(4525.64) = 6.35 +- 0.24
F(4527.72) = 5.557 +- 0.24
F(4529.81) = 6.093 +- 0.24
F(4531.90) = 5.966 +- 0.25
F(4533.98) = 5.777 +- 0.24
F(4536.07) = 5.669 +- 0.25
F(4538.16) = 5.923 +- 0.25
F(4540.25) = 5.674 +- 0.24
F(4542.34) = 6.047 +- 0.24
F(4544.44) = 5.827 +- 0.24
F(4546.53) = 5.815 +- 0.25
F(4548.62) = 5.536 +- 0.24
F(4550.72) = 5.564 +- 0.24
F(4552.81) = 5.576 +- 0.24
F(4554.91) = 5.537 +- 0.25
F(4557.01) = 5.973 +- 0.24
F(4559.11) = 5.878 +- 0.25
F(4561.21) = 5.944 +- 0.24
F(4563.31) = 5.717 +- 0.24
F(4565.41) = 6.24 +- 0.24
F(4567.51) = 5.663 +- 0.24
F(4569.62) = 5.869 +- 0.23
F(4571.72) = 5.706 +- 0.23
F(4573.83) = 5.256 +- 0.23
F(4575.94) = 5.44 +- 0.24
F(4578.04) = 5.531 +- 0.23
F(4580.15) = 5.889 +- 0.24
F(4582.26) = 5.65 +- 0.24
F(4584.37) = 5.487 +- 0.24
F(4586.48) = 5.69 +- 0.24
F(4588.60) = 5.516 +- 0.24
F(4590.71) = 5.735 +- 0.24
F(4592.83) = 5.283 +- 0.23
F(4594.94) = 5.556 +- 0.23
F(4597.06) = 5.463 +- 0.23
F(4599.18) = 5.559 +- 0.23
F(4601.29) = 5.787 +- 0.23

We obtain 5.4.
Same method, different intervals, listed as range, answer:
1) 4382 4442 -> 5.49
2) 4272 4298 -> 5.36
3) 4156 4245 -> 5.77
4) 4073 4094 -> 6.59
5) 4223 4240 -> 5.73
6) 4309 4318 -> 5.55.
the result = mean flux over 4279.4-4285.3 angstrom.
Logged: 5.48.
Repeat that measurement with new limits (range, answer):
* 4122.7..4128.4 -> 5.96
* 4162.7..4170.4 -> 5.92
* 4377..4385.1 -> 5.29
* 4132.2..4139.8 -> 5.89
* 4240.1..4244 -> 5.72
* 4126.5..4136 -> 6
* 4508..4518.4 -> 5.97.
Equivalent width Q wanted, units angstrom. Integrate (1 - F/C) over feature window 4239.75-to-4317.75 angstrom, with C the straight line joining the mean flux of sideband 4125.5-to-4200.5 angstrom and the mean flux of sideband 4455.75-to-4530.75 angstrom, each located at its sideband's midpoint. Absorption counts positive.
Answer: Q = 6.1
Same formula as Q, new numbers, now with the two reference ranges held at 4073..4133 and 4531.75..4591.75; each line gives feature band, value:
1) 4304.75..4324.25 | 1.9 angstrom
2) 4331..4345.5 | 1.7 angstrom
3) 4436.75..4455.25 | 1.4 angstrom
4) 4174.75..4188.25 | 1.0 angstrom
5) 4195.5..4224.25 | 2.8 angstrom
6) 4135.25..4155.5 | 1.1 angstrom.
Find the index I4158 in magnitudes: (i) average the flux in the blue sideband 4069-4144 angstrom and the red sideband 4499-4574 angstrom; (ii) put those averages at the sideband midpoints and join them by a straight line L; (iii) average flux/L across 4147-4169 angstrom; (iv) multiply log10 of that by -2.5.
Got 0.05 mag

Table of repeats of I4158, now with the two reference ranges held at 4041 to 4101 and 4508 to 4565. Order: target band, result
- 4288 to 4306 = 0.14 mag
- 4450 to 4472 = 0.05 mag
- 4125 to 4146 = 0.09 mag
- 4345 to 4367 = 0.15 mag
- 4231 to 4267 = 0.14 mag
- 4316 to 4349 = 0.14 mag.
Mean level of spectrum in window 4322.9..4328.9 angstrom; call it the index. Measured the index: 5.61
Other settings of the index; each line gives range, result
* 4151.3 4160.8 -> 6.08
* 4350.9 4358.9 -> 5.23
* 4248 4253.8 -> 5.7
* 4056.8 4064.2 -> 6.48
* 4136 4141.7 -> 5.93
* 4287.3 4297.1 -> 5.38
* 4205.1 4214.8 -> 5.58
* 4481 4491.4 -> 5.98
